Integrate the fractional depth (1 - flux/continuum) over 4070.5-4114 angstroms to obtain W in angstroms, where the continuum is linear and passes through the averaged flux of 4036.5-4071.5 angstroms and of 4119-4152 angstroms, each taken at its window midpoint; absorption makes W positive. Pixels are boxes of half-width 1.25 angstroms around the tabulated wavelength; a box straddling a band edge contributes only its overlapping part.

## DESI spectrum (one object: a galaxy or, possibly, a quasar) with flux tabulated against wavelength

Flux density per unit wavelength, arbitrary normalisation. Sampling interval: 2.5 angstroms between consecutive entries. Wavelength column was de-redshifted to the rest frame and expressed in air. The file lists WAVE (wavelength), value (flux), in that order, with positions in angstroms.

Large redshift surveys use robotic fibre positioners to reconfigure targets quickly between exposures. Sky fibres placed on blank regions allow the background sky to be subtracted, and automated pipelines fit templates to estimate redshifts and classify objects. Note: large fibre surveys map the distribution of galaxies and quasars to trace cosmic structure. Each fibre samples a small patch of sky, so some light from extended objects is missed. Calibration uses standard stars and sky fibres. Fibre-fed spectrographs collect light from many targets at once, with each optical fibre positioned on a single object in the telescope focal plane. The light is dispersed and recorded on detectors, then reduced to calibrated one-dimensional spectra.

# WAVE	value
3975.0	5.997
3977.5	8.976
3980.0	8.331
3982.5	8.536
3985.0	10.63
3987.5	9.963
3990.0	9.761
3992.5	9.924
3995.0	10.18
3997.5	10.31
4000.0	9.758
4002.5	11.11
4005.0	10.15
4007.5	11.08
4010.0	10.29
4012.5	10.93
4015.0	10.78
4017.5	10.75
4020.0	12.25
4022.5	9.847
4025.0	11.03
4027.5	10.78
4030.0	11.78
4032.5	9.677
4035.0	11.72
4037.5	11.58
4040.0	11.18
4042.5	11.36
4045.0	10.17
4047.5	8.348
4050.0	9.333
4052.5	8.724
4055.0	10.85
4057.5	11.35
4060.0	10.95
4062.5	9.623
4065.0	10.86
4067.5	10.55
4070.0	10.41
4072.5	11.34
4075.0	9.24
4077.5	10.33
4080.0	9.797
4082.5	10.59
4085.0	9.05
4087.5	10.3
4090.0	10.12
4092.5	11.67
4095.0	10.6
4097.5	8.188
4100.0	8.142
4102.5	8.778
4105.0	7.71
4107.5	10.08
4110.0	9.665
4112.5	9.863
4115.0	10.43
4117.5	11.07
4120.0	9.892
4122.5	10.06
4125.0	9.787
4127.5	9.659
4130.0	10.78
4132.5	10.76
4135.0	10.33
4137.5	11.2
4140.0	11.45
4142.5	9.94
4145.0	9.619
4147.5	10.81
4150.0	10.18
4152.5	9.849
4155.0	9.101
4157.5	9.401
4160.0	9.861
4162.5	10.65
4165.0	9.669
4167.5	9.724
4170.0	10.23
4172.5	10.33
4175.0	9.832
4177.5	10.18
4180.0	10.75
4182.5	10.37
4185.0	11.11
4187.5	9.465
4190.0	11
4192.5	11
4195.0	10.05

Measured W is 2.6 angstroms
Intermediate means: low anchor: 10.4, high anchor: 10.3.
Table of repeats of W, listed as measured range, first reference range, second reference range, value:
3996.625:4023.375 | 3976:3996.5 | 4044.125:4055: -3.5 angstroms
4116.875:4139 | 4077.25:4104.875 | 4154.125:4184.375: -1.2 angstroms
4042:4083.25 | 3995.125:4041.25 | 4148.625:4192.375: 1.6 angstroms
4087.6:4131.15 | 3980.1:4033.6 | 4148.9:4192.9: 1.8 angstroms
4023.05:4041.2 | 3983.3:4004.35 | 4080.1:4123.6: -1.9 angstroms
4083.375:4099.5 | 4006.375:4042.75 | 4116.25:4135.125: 0.9 angstroms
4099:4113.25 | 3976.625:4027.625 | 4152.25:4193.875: 1.6 angstroms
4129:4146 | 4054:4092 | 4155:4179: -0.9 angstroms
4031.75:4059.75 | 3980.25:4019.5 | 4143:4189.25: -0.6 angstroms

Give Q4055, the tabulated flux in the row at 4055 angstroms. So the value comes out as 10.85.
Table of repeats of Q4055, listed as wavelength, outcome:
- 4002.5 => 11.11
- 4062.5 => 9.623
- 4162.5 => 10.65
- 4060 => 10.95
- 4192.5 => 11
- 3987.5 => 9.963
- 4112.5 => 9.863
